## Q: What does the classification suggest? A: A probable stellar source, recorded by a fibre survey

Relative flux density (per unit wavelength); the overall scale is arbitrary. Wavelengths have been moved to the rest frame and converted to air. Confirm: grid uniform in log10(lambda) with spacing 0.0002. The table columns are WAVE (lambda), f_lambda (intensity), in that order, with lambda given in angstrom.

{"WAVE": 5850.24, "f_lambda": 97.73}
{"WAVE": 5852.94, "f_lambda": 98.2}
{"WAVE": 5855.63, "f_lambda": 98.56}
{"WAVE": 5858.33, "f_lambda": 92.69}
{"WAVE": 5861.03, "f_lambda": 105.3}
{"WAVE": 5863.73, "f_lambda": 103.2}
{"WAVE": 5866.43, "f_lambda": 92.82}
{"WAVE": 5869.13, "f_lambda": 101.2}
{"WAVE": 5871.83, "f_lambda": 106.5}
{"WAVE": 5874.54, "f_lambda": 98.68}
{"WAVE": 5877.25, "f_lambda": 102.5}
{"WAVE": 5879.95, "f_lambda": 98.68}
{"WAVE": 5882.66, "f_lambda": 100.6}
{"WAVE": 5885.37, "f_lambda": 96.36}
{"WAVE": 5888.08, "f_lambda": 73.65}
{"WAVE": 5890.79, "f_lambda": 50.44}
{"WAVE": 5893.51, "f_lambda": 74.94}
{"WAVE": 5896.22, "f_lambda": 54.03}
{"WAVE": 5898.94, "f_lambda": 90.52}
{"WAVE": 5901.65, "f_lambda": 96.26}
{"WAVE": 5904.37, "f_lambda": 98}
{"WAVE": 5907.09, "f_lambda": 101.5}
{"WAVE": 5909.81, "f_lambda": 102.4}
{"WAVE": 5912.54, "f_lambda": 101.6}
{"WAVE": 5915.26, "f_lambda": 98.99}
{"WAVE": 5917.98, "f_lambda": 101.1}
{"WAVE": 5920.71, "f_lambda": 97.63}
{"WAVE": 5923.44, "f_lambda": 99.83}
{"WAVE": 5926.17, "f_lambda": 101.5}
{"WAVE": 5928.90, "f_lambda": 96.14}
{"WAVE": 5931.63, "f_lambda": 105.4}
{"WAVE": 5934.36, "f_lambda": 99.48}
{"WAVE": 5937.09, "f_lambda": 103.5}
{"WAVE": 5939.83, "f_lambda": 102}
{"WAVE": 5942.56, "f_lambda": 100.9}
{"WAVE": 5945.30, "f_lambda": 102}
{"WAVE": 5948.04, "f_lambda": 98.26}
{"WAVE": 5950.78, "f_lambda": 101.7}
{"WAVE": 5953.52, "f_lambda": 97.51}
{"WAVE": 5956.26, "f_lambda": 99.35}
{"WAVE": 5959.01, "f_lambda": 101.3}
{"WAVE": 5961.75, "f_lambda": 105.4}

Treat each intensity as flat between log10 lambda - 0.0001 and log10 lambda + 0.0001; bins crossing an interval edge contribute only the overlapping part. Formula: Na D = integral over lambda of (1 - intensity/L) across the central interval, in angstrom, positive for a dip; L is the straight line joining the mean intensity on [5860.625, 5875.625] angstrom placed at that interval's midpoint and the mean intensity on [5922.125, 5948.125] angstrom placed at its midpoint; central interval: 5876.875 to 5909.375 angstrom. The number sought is 4.7 angstrom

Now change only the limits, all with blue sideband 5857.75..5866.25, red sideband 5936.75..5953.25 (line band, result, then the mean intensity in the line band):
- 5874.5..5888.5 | 0.6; 96.2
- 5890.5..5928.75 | 3.3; 91.9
